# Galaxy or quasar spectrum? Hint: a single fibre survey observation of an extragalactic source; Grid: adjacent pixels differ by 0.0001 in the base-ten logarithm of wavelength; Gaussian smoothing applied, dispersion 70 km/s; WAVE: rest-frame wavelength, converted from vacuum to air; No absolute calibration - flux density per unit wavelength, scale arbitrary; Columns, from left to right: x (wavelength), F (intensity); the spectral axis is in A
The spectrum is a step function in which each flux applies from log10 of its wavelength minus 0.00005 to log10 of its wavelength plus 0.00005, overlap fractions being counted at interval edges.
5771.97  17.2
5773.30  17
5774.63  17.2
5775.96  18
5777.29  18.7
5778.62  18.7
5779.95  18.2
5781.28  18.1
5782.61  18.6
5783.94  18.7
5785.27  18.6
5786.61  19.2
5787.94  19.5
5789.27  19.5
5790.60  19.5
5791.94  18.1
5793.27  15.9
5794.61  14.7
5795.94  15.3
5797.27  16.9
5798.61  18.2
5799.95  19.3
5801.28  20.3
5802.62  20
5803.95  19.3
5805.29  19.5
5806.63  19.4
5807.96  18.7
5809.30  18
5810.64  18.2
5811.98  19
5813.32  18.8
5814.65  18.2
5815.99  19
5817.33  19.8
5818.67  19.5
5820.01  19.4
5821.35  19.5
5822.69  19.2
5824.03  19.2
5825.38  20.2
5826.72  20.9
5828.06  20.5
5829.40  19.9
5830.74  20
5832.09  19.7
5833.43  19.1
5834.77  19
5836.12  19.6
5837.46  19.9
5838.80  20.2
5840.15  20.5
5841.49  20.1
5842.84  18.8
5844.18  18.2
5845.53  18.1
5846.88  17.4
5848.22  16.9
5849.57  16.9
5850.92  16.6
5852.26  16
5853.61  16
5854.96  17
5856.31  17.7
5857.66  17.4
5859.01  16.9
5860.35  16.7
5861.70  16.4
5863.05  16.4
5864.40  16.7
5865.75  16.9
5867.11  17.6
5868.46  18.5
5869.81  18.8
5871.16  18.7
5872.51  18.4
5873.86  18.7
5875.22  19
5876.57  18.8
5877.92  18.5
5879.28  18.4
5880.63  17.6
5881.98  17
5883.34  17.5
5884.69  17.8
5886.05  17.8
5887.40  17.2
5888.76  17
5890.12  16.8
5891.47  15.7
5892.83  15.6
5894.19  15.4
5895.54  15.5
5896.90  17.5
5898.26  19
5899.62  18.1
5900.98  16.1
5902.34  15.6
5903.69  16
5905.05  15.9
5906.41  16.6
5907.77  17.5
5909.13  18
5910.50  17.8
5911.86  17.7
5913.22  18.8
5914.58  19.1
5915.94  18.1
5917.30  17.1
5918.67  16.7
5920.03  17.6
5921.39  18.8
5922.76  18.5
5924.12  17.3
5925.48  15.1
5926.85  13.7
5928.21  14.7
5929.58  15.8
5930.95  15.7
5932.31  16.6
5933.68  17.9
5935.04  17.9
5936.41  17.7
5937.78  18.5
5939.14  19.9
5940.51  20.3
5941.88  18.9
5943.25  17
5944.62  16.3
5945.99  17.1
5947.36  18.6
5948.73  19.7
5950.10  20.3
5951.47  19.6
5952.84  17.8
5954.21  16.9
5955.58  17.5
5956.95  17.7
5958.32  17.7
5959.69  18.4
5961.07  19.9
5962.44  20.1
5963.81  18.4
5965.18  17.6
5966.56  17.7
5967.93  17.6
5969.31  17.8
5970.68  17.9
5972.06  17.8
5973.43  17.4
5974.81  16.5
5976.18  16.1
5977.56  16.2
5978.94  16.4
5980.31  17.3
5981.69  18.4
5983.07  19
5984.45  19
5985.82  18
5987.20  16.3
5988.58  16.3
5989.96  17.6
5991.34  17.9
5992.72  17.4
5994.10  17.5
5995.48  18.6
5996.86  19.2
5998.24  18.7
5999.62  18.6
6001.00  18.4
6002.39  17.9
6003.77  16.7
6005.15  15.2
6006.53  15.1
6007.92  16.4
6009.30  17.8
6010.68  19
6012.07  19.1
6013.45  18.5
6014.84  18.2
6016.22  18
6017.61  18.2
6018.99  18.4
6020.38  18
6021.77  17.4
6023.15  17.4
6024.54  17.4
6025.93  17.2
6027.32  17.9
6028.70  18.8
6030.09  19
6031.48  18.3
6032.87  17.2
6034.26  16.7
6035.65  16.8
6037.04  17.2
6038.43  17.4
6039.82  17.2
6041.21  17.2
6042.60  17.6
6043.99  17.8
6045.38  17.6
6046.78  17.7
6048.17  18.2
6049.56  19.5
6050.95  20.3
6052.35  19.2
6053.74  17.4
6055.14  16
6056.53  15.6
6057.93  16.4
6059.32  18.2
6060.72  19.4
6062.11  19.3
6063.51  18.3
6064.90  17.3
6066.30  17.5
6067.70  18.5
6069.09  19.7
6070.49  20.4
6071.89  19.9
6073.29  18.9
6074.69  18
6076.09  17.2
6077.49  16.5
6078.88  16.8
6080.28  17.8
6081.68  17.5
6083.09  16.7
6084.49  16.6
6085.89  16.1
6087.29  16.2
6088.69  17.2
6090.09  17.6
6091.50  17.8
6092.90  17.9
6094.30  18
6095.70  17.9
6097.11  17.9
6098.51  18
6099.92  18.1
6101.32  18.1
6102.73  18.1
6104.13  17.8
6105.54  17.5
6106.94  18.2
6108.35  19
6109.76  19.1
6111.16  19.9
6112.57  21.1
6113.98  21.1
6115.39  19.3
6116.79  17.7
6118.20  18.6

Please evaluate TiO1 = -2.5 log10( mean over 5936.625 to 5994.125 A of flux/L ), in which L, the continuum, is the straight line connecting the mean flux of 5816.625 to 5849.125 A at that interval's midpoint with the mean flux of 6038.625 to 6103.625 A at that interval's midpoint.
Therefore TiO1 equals 0.034 mag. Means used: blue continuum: 19.4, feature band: 18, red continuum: 17.8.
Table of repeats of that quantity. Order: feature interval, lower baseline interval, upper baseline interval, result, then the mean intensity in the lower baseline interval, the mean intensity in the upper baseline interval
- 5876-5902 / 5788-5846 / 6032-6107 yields 0.089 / 19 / 17.8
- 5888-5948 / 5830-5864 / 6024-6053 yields 0.051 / 18.1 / 17.9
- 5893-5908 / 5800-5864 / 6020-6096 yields 0.112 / 18.7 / 17.8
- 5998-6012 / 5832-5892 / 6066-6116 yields 0.040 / 17.9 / 18.2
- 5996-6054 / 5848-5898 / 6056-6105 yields -0.012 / 17.3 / 17.8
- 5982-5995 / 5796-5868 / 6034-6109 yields 0.022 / 18.5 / 17.8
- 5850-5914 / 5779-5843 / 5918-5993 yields 0.065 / 19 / 17.7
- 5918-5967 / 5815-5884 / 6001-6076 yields 0.023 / 18.4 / 17.9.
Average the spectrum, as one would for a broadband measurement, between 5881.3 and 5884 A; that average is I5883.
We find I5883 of 17.2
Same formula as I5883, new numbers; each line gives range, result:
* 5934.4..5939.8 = 18.5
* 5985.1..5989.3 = 16.9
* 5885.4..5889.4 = 17.3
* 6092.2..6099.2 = 18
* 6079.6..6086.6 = 16.9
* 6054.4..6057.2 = 15.8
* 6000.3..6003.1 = 18.1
